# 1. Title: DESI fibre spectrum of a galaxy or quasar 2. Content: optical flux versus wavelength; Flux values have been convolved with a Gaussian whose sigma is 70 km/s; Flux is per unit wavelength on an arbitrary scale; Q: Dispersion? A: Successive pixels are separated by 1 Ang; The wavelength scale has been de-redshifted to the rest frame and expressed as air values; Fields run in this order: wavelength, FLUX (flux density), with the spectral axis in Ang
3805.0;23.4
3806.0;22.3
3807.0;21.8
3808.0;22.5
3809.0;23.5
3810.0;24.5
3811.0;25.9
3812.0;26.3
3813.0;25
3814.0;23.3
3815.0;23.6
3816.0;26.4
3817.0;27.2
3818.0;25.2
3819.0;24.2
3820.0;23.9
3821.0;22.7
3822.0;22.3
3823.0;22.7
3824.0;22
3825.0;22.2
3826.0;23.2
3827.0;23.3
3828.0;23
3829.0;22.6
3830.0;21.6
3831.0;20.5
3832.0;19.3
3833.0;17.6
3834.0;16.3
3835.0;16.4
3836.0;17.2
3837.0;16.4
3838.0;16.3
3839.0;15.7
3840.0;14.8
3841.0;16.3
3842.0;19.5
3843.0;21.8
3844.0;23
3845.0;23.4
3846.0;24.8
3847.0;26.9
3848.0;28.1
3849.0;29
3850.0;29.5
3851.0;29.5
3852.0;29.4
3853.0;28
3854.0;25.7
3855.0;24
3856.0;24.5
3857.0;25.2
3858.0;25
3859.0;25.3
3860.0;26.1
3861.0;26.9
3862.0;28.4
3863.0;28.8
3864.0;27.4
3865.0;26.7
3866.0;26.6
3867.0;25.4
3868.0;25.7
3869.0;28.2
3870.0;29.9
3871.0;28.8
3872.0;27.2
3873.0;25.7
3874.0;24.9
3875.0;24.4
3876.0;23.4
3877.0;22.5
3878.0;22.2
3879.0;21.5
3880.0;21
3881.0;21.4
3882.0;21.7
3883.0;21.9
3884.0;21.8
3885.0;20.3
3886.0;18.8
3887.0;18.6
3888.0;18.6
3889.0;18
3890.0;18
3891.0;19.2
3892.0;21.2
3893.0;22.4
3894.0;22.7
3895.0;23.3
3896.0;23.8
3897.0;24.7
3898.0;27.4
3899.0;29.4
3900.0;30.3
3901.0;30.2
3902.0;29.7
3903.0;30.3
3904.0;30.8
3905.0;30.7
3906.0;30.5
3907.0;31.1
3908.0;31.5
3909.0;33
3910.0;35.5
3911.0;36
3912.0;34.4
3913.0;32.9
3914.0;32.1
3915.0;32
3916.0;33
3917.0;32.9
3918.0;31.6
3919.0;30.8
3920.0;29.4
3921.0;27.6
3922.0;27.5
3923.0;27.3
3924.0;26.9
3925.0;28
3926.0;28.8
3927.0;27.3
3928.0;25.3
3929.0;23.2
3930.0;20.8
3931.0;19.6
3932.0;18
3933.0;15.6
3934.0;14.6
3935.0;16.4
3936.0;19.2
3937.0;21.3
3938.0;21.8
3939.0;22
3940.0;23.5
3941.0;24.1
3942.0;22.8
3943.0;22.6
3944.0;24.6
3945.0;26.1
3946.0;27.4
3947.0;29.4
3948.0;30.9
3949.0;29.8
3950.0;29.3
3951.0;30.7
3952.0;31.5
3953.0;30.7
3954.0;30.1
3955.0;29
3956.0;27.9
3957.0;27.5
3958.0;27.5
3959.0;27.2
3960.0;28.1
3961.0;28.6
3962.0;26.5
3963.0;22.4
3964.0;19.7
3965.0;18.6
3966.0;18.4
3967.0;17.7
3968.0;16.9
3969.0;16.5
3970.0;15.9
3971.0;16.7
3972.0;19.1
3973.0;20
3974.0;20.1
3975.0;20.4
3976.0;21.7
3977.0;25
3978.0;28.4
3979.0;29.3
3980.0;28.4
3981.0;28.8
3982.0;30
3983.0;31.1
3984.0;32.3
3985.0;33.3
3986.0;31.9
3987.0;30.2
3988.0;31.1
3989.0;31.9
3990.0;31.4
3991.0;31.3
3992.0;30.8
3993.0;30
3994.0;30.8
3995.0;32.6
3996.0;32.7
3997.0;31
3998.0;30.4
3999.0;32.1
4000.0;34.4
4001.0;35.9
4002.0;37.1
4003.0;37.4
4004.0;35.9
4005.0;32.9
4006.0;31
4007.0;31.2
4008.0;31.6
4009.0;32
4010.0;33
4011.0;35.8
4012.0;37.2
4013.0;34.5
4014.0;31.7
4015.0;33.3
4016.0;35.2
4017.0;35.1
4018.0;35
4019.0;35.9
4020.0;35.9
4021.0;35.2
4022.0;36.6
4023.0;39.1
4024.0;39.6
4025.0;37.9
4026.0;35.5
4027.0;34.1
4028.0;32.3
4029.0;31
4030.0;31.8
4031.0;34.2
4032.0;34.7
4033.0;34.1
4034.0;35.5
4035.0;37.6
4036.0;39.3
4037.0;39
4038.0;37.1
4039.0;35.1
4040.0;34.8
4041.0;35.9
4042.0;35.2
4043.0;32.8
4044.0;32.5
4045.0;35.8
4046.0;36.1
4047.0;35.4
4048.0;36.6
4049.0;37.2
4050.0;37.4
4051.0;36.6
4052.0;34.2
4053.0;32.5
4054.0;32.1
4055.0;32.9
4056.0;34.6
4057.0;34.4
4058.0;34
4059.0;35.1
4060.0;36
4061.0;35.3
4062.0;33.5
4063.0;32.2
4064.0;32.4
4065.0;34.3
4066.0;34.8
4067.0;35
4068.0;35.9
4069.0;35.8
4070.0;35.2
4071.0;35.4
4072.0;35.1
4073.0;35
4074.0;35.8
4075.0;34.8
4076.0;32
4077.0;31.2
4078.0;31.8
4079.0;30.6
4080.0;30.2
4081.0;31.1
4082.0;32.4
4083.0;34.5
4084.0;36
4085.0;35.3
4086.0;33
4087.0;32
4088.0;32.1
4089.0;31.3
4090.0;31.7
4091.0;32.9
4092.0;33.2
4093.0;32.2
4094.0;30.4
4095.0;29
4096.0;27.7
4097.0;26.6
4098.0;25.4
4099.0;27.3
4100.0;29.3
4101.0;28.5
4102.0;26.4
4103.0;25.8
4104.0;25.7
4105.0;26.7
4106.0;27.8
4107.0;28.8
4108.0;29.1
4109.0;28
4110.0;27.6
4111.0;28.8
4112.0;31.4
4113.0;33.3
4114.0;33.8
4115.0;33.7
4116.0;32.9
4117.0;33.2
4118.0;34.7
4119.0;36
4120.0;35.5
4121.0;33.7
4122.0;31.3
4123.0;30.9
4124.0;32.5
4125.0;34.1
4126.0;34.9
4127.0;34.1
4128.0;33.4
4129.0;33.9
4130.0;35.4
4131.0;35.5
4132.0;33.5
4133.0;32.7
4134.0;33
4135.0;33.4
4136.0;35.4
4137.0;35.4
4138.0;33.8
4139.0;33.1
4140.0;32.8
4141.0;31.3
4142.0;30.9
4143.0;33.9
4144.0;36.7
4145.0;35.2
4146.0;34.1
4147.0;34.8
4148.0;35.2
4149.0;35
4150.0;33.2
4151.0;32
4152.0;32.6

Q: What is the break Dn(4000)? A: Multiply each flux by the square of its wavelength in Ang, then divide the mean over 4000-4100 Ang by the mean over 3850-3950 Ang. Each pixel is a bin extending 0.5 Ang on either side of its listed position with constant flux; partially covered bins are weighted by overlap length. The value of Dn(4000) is 1.42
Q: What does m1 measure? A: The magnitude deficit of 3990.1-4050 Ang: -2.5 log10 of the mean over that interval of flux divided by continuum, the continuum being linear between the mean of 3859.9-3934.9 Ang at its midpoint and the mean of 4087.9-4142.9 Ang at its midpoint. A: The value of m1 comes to -0.185 mag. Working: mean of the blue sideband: 26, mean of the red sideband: 31.5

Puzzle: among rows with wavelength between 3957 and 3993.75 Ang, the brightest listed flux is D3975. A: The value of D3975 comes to 33.3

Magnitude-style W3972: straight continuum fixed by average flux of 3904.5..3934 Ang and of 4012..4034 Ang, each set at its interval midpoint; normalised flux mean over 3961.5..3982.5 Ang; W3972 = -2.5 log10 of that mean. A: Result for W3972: 0.40 mag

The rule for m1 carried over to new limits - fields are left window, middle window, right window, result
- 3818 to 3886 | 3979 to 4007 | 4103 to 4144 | -0.143 mag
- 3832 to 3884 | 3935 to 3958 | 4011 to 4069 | 0.120 mag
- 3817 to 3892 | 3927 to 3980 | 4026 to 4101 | 0.190 mag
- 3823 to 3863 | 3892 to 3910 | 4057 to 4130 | -0.135 mag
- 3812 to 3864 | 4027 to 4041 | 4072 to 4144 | -0.187 mag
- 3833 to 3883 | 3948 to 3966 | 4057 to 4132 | 0.007 mag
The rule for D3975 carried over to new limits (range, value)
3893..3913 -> 36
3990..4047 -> 39.6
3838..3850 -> 29.5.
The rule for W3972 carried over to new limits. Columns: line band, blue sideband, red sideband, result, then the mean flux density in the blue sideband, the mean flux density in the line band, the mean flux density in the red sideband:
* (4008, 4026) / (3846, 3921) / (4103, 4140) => -0.18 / 26.7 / 35.4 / 32.3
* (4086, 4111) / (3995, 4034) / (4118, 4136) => 0.17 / 34.3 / 29.1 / 33.8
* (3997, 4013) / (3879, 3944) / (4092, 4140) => -0.20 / 25.4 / 33.8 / 31.4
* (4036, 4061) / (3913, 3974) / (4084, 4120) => -0.23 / 24.9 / 35.2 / 30.5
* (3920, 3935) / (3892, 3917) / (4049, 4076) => 0.28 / 29.8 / 23.6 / 34.6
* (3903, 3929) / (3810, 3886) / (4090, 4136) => -0.19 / 23.6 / 30.5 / 31.3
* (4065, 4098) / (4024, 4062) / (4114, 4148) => 0.06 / 35.1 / 32.7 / 33.8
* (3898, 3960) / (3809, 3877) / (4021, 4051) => 0.06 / 23.9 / 27.6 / 35.7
